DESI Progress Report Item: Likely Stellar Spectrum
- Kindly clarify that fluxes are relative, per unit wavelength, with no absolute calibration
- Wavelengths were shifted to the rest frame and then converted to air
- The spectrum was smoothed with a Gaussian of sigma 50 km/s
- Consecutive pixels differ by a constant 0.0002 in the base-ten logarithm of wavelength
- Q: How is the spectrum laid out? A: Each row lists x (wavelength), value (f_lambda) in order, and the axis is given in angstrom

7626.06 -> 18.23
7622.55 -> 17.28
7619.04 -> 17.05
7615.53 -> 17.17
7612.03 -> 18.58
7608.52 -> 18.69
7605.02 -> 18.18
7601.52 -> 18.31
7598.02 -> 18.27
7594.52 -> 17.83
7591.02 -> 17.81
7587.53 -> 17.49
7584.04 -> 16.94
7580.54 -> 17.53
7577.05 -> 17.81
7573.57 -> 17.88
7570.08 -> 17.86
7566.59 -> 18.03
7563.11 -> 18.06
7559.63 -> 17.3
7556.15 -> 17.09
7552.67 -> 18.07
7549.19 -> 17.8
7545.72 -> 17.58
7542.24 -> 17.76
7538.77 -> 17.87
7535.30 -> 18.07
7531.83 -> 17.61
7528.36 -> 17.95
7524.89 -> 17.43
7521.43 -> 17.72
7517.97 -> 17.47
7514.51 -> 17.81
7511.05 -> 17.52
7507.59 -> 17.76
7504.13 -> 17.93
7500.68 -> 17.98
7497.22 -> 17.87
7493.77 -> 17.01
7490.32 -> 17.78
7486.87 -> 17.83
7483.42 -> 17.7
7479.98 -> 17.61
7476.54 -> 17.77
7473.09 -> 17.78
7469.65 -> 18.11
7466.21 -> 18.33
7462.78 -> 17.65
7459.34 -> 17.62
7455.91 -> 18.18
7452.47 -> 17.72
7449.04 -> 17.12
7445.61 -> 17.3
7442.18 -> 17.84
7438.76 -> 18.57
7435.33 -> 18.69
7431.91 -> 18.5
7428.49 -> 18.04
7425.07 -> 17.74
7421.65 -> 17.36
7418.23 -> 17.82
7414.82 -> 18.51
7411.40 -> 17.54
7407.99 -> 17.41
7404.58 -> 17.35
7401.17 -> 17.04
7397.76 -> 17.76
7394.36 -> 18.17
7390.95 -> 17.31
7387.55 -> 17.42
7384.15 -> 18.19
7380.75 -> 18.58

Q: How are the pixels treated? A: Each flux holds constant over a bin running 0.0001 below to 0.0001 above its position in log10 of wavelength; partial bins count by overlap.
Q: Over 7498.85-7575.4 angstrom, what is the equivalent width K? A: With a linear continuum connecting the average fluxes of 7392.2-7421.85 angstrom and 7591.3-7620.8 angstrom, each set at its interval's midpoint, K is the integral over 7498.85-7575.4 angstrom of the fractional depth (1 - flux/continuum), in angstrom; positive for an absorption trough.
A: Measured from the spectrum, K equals 0.6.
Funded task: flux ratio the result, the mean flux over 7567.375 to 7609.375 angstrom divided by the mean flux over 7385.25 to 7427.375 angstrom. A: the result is 1.0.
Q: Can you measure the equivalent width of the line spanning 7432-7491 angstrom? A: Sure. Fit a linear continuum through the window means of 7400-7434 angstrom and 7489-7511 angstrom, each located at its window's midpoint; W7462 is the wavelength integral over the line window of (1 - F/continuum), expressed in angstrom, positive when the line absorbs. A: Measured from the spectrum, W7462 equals -0.5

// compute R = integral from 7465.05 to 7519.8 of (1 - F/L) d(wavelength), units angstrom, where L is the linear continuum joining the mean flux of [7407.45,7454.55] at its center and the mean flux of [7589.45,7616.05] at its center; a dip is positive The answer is 0.7 angstrom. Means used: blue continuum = 17.9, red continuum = 18.2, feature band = 17.8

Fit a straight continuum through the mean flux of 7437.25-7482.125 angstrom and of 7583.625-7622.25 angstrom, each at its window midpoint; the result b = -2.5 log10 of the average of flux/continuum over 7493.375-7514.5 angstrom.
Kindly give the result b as 0.01 mag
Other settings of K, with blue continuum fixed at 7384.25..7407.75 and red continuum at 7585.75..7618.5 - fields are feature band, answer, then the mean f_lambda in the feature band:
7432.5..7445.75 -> -0.4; 18.2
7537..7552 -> 0.1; 17.8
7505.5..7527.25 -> 0.2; 17.6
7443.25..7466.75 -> 0.0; 17.7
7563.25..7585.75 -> 0.3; 17.7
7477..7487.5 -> 0.0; 17.7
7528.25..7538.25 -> 0.0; 17.9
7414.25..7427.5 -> -0.2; 17.8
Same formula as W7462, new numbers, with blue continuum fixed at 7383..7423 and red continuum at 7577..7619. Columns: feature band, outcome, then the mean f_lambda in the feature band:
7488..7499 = 0.1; 17.6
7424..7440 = -0.6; 18.3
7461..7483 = -0.2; 17.9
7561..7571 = -0.1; 18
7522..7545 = 0.0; 17.8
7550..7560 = 0.2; 17.5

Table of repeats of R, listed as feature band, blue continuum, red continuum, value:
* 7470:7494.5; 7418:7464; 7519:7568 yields 0.2 angstrom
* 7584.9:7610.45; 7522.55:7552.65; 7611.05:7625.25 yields -0.7 angstrom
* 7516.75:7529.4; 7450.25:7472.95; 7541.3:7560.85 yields 0.0 angstrom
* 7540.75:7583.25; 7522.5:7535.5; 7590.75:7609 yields 0.5 angstrom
